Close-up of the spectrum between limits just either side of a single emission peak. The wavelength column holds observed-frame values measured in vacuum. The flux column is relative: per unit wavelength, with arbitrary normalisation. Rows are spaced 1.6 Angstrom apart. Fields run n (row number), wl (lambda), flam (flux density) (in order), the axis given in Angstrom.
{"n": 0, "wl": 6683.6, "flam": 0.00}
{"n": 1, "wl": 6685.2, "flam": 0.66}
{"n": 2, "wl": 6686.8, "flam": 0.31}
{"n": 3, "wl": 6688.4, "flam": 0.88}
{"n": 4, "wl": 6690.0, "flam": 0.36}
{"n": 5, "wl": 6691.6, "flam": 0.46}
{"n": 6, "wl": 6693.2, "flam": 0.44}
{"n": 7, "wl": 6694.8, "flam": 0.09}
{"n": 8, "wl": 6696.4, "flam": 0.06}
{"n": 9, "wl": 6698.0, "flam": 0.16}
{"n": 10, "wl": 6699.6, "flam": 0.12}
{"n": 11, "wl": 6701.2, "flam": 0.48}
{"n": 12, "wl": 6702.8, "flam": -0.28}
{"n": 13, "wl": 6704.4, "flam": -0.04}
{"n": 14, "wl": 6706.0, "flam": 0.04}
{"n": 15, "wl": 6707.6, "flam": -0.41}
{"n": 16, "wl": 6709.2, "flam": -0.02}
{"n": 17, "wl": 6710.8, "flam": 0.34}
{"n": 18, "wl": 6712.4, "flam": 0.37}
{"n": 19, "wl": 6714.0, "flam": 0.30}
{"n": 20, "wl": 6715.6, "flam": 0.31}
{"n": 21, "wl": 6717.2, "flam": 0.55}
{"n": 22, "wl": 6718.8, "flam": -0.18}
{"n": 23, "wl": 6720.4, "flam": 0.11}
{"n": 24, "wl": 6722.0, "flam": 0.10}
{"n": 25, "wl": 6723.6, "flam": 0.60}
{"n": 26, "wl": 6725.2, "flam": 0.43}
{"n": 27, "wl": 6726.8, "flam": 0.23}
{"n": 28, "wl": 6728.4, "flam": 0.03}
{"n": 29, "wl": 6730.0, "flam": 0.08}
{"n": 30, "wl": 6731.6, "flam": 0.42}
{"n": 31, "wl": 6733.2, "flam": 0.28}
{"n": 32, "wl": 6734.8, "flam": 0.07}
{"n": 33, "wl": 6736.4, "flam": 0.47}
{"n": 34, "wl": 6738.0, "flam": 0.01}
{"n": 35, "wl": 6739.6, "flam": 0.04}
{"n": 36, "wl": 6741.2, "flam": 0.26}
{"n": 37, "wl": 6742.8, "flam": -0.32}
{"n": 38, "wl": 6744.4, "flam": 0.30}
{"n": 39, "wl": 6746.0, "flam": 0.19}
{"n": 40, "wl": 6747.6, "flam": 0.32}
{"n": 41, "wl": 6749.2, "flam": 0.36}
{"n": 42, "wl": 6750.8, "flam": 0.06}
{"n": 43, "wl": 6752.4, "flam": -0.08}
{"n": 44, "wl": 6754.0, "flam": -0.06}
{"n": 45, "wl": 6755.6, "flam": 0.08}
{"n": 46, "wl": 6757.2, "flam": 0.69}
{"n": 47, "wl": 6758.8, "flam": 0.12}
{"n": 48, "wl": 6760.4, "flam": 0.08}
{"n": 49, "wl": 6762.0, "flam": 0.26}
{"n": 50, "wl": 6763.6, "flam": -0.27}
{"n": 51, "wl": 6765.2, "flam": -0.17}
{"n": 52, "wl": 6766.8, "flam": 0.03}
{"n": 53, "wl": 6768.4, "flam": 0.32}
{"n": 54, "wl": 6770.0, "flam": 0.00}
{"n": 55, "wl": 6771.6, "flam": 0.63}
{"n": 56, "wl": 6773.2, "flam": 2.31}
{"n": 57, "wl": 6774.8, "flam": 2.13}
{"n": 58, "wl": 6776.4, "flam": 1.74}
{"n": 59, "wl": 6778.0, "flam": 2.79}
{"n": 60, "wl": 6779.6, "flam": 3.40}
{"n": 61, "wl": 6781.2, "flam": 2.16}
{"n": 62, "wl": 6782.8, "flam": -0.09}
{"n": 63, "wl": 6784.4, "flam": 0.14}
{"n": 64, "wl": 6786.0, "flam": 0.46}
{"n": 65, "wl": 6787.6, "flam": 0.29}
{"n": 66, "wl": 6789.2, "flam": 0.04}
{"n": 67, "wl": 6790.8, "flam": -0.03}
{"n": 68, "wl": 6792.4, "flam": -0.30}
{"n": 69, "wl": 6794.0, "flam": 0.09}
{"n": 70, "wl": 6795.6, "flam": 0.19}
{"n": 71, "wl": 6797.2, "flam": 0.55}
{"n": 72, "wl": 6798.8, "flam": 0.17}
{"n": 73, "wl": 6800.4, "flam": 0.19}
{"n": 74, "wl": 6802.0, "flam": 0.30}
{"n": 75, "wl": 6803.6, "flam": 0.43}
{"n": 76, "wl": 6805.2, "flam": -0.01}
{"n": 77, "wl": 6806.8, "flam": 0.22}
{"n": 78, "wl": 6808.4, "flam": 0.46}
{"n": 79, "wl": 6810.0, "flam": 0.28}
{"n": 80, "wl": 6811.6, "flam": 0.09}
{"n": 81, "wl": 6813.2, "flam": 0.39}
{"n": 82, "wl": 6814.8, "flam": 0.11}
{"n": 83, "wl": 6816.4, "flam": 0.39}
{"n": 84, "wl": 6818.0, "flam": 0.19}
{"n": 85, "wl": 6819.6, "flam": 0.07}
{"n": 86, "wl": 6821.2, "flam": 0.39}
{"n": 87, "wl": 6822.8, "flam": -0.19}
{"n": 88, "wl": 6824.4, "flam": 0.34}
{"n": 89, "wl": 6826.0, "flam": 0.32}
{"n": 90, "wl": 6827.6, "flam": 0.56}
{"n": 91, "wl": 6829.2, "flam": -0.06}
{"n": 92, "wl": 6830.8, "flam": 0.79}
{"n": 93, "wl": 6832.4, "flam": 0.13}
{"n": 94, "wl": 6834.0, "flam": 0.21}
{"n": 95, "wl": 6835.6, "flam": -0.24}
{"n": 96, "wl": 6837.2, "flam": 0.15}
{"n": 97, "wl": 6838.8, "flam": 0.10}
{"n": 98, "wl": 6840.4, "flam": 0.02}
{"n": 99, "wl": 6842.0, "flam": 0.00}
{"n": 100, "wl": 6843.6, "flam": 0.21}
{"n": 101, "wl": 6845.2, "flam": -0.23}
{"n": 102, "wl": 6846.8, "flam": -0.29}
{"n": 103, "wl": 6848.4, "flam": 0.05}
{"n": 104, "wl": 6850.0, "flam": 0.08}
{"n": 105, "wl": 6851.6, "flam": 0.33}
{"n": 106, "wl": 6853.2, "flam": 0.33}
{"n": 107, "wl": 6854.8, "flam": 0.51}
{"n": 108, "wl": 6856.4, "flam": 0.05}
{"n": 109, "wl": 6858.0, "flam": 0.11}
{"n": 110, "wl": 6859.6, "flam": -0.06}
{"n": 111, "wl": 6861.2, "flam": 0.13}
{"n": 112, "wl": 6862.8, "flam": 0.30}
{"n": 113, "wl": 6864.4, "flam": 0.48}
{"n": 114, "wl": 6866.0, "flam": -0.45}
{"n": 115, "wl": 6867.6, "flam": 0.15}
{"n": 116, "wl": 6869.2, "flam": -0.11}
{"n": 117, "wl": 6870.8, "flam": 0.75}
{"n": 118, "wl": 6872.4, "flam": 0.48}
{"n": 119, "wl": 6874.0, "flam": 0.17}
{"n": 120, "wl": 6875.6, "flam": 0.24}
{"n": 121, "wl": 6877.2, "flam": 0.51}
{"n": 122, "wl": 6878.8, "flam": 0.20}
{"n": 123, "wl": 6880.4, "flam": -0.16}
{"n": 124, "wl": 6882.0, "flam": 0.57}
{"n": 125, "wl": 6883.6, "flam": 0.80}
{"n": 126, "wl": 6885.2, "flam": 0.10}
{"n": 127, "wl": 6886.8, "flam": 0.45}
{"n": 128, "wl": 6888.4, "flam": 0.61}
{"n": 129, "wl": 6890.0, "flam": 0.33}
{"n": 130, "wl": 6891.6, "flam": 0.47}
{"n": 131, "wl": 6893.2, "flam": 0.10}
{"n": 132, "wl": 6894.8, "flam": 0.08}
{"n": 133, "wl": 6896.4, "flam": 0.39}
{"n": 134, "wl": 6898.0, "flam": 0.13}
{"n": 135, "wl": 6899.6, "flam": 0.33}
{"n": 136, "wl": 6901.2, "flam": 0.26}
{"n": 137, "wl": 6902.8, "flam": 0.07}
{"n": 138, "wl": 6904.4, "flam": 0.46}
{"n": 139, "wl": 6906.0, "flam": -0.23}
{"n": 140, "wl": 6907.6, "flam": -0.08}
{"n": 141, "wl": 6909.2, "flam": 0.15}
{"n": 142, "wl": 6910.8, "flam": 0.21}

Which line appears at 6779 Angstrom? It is [O II] 3727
